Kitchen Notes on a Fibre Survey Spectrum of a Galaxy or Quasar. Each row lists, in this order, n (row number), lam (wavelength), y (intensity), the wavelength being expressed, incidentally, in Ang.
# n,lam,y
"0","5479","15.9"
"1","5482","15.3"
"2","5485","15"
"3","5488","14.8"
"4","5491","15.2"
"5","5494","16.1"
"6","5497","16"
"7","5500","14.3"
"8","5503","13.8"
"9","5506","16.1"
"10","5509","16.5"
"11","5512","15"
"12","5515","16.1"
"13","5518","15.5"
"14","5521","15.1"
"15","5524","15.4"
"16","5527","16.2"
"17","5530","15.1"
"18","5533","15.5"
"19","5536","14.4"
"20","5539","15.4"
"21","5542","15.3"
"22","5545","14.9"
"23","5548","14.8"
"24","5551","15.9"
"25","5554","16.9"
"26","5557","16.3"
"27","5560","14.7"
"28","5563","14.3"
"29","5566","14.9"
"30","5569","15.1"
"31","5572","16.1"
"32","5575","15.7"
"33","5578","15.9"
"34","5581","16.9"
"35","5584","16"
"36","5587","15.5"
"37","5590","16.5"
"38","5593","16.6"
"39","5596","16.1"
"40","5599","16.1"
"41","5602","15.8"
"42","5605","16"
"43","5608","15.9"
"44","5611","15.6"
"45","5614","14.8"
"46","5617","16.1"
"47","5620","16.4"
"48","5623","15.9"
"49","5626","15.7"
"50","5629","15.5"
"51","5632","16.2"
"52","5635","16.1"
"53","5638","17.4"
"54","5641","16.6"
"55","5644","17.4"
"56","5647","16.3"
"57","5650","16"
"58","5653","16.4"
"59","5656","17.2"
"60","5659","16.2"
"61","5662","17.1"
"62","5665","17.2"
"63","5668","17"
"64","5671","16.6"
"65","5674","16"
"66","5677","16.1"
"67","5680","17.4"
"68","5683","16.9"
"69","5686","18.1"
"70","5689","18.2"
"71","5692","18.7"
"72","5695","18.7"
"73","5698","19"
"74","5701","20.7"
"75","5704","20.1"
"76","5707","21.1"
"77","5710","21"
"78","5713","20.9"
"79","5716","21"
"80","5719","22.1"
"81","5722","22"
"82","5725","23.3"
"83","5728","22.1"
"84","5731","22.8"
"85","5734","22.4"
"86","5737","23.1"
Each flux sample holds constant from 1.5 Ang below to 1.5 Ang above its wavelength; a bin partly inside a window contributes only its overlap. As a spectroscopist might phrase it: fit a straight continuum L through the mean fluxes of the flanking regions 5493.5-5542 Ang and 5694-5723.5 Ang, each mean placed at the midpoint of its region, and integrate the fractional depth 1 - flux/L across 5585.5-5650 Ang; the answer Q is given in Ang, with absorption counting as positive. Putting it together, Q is 7.3 Ang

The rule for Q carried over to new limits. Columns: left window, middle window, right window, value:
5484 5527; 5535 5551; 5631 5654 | 0.7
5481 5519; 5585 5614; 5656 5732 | 2.3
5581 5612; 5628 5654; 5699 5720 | 2.2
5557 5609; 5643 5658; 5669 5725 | 1.0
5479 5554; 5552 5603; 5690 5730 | 3.7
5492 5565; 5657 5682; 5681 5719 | 2.8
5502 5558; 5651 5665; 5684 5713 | 1.4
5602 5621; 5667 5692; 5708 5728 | 3.1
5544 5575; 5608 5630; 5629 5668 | 0.7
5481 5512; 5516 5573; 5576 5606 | 1.3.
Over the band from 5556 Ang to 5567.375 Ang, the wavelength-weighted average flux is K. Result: 15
